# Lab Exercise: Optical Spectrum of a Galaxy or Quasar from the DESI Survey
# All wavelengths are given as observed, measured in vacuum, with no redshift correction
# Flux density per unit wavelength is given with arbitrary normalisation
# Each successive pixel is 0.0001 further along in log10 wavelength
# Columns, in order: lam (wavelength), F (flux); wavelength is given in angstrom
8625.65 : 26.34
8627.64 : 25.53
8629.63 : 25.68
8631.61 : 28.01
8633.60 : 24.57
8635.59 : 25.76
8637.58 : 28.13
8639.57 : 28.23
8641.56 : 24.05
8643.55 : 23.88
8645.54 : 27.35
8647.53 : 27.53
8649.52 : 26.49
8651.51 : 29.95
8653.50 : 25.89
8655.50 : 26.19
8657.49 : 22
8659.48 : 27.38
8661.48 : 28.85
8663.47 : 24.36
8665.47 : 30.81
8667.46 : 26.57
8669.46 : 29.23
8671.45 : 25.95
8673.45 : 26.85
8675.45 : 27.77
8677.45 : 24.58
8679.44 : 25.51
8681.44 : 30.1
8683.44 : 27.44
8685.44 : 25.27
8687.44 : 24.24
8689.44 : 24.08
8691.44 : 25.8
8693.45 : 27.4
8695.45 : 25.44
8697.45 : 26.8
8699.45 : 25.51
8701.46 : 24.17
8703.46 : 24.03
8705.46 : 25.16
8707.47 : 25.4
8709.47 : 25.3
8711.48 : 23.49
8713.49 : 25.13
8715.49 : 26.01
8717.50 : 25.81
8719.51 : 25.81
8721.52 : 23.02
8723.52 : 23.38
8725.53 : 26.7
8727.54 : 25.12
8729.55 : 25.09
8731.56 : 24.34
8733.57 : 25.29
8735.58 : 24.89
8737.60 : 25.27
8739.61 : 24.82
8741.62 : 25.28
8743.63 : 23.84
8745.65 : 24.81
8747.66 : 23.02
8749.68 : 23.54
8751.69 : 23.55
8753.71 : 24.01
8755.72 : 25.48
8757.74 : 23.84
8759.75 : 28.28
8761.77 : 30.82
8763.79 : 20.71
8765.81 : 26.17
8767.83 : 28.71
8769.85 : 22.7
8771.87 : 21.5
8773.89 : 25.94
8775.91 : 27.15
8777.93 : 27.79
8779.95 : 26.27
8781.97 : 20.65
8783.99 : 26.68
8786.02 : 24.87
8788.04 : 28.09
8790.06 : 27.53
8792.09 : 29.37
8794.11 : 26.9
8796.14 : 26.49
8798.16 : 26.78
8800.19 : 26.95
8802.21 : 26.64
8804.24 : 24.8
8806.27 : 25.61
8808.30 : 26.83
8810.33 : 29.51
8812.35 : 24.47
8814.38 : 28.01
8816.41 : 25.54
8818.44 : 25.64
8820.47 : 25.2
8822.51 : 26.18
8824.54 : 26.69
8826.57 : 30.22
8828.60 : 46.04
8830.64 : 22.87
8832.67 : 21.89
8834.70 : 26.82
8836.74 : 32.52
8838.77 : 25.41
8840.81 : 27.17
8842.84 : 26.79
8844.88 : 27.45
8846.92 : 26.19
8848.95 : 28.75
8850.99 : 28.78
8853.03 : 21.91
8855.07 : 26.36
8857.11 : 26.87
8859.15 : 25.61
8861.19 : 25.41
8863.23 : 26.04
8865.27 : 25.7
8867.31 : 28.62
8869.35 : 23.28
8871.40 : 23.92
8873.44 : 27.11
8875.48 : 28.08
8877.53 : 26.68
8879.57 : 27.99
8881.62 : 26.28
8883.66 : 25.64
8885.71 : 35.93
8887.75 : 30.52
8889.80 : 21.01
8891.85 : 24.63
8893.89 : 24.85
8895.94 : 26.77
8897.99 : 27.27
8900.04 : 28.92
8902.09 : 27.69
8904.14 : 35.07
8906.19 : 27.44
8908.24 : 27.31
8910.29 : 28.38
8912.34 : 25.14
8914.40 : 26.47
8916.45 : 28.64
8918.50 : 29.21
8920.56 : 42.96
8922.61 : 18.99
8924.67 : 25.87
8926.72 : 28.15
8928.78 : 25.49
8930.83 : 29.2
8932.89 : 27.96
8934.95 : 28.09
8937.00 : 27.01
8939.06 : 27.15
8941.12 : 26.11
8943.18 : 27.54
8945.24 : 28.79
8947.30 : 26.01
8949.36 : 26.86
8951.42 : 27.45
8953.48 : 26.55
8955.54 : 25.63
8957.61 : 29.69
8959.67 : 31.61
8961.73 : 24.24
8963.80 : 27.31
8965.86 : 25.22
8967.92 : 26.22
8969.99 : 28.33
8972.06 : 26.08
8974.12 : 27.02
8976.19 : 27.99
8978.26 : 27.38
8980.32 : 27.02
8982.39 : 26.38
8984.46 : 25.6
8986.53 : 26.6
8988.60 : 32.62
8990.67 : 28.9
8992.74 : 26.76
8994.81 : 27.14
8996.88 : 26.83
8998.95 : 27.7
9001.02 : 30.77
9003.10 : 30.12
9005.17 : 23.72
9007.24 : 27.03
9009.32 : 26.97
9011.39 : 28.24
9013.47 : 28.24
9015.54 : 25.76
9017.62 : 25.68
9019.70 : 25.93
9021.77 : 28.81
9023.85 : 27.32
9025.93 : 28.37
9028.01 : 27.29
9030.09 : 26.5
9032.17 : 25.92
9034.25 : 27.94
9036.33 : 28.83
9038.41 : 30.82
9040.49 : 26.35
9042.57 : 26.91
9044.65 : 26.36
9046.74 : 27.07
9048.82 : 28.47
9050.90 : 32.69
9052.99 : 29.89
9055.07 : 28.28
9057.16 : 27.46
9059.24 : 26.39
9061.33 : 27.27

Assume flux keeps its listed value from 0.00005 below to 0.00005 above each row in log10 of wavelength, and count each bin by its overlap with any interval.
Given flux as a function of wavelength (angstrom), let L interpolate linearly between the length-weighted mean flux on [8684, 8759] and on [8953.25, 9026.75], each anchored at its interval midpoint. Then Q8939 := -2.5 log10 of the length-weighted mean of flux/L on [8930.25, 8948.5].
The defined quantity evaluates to -0.02 mag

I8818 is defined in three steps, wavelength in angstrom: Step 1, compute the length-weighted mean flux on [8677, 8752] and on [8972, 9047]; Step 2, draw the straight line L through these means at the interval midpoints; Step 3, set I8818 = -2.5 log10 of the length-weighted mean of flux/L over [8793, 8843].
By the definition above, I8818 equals -0.05 mag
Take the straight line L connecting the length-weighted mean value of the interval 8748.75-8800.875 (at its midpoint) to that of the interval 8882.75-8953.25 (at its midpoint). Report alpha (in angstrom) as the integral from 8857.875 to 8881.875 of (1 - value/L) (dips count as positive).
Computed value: 0.78 angstrom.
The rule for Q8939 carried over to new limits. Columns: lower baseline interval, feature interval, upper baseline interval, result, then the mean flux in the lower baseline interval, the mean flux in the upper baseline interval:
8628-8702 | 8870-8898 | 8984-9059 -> 0.017 mag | 26.4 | 27.8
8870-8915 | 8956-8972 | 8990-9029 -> 0.003 mag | 27.4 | 27.4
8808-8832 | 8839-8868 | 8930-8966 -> 0.056 mag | 28.1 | 27.4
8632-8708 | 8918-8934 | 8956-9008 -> -0.045 mag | 26.3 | 27.5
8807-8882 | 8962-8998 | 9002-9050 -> 0.003 mag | 27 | 27.4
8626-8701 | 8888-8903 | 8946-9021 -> 0.039 mag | 26.4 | 27.3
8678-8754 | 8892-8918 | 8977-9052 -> -0.042 mag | 25.1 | 27.6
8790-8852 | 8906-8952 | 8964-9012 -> -0.010 mag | 27.4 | 27.4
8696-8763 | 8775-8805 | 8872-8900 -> -0.026 mag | 25.1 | 27.2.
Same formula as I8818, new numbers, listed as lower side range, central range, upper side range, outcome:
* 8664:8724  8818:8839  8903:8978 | -0.056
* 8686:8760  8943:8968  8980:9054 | -0.003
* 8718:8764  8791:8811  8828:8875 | -0.040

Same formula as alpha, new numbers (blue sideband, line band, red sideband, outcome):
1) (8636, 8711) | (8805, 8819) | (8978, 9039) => 0.2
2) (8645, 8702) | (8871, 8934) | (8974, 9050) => -1.3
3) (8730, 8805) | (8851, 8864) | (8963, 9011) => 0.3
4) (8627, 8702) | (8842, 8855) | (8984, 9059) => 0.2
